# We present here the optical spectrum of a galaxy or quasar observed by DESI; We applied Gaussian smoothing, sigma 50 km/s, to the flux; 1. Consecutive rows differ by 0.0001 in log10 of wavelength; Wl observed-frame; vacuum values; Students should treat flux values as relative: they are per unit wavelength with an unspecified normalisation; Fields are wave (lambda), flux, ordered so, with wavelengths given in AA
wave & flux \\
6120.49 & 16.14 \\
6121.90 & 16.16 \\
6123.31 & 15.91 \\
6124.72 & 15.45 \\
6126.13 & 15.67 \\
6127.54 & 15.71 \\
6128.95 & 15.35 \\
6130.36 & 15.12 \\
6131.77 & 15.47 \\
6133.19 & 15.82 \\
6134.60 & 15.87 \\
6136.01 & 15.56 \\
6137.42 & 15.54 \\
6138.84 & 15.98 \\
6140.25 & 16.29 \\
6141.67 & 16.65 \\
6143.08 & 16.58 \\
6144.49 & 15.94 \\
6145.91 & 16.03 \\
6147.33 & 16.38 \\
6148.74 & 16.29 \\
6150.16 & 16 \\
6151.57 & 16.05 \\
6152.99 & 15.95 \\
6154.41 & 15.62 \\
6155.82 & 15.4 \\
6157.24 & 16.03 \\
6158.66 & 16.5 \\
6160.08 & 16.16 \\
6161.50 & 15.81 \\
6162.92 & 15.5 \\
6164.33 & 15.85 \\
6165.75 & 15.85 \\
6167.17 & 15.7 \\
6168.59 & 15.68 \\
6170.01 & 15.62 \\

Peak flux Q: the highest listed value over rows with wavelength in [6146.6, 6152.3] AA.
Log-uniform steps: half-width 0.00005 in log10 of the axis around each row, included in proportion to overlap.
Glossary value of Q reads 16.38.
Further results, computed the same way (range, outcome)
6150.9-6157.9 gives 16.05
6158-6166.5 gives 16.5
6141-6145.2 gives 16.65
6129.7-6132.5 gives 15.47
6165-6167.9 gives 15.85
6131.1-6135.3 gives 15.87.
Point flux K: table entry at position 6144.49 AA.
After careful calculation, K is 15.94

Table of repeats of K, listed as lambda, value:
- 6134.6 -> 15.87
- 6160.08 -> 16.16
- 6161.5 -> 15.81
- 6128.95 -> 15.35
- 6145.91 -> 16.03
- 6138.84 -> 15.98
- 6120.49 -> 16.14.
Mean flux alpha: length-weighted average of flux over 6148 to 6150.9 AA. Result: 16.2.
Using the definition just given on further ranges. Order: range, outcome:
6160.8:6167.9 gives 15.8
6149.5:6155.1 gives 15.9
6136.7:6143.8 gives 16.2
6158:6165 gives 16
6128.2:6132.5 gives 15.3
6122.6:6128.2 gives 15.7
